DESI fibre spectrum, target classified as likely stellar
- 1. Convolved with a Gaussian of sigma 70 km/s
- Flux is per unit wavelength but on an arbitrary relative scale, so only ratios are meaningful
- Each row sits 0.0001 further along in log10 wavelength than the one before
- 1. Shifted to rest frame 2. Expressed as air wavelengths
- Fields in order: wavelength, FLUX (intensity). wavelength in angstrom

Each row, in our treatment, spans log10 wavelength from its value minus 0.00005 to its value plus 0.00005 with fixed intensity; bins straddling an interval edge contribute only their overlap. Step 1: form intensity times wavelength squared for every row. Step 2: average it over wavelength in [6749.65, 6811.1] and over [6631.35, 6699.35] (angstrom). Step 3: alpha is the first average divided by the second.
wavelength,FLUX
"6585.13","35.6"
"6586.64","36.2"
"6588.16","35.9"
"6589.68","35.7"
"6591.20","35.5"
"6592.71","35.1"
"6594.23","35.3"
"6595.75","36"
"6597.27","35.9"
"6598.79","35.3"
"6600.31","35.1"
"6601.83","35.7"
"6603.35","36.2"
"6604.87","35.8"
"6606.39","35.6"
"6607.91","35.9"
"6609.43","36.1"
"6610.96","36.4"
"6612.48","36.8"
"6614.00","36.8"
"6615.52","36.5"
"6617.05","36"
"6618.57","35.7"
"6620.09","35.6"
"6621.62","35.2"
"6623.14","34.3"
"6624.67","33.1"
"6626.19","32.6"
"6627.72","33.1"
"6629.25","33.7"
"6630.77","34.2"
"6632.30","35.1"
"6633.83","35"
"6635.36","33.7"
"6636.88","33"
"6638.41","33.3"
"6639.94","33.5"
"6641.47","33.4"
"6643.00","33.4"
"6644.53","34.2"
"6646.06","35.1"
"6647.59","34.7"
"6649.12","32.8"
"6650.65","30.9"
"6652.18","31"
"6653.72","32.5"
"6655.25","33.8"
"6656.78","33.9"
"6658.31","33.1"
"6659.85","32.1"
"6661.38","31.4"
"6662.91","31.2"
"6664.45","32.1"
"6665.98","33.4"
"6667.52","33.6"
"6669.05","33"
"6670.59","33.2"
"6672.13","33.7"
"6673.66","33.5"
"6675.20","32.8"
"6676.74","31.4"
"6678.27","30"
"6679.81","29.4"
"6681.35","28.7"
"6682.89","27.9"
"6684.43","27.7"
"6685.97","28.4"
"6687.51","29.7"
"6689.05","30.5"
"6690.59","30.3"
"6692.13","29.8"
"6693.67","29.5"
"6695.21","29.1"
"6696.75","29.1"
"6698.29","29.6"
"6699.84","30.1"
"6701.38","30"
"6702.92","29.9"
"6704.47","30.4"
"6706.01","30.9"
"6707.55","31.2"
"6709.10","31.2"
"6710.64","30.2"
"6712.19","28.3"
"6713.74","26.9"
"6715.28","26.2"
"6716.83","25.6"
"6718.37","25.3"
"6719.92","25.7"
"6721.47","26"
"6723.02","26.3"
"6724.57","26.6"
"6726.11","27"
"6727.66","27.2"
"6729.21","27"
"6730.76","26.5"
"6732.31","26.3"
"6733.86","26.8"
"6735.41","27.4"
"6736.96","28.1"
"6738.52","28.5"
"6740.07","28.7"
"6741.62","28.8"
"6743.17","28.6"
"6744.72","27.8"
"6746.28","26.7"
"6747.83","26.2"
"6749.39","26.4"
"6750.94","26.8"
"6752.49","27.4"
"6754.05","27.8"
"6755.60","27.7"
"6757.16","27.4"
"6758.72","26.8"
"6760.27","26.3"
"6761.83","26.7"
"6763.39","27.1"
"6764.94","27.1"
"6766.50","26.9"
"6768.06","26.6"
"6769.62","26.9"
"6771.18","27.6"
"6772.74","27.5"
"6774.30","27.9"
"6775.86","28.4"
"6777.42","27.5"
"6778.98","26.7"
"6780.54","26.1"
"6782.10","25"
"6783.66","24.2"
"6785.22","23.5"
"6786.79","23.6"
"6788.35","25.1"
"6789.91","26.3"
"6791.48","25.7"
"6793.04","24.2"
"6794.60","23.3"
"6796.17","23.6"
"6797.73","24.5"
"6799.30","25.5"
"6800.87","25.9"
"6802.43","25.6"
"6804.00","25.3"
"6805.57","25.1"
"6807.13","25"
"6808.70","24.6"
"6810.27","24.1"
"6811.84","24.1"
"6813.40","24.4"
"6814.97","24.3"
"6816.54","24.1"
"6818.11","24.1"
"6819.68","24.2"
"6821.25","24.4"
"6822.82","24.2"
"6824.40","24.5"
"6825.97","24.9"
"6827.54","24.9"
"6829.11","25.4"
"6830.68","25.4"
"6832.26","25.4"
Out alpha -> 0.84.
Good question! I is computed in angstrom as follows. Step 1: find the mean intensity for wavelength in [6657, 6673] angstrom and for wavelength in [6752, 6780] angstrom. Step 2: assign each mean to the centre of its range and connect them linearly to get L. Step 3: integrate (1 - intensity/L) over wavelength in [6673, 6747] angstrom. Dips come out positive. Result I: 4.09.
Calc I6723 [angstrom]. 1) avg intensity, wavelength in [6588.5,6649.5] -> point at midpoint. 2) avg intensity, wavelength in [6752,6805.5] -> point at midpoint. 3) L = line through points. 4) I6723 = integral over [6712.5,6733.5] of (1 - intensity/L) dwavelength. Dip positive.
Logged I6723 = 2.0 angstrom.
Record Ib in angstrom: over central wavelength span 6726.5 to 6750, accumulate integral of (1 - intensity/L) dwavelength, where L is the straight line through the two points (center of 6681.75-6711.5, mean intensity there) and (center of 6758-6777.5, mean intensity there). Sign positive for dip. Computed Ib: 0.69 angstrom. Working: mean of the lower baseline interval 29.7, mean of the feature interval 27.4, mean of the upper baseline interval 27.2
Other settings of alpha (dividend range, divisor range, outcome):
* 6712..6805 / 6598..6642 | 0.79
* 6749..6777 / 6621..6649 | 0.83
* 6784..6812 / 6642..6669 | 0.78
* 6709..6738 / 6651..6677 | 0.84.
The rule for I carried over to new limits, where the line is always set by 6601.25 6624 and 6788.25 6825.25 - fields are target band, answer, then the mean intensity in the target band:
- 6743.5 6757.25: 0.4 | 27.2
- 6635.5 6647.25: 0.2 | 33.7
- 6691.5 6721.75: 1.7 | 28.8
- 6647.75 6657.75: 0.3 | 32.6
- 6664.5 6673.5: -0.2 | 33.3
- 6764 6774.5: -0.1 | 27.2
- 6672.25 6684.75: 0.6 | 30.5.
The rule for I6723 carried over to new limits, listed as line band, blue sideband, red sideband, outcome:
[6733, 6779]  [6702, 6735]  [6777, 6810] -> -1.8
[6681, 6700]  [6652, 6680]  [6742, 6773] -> 1.1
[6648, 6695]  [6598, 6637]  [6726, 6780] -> 0.9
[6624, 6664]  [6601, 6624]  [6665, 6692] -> 0.4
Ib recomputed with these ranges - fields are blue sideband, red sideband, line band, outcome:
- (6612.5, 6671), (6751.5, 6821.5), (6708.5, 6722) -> 1.1 angstrom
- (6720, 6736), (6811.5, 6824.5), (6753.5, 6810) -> -1.6 angstrom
